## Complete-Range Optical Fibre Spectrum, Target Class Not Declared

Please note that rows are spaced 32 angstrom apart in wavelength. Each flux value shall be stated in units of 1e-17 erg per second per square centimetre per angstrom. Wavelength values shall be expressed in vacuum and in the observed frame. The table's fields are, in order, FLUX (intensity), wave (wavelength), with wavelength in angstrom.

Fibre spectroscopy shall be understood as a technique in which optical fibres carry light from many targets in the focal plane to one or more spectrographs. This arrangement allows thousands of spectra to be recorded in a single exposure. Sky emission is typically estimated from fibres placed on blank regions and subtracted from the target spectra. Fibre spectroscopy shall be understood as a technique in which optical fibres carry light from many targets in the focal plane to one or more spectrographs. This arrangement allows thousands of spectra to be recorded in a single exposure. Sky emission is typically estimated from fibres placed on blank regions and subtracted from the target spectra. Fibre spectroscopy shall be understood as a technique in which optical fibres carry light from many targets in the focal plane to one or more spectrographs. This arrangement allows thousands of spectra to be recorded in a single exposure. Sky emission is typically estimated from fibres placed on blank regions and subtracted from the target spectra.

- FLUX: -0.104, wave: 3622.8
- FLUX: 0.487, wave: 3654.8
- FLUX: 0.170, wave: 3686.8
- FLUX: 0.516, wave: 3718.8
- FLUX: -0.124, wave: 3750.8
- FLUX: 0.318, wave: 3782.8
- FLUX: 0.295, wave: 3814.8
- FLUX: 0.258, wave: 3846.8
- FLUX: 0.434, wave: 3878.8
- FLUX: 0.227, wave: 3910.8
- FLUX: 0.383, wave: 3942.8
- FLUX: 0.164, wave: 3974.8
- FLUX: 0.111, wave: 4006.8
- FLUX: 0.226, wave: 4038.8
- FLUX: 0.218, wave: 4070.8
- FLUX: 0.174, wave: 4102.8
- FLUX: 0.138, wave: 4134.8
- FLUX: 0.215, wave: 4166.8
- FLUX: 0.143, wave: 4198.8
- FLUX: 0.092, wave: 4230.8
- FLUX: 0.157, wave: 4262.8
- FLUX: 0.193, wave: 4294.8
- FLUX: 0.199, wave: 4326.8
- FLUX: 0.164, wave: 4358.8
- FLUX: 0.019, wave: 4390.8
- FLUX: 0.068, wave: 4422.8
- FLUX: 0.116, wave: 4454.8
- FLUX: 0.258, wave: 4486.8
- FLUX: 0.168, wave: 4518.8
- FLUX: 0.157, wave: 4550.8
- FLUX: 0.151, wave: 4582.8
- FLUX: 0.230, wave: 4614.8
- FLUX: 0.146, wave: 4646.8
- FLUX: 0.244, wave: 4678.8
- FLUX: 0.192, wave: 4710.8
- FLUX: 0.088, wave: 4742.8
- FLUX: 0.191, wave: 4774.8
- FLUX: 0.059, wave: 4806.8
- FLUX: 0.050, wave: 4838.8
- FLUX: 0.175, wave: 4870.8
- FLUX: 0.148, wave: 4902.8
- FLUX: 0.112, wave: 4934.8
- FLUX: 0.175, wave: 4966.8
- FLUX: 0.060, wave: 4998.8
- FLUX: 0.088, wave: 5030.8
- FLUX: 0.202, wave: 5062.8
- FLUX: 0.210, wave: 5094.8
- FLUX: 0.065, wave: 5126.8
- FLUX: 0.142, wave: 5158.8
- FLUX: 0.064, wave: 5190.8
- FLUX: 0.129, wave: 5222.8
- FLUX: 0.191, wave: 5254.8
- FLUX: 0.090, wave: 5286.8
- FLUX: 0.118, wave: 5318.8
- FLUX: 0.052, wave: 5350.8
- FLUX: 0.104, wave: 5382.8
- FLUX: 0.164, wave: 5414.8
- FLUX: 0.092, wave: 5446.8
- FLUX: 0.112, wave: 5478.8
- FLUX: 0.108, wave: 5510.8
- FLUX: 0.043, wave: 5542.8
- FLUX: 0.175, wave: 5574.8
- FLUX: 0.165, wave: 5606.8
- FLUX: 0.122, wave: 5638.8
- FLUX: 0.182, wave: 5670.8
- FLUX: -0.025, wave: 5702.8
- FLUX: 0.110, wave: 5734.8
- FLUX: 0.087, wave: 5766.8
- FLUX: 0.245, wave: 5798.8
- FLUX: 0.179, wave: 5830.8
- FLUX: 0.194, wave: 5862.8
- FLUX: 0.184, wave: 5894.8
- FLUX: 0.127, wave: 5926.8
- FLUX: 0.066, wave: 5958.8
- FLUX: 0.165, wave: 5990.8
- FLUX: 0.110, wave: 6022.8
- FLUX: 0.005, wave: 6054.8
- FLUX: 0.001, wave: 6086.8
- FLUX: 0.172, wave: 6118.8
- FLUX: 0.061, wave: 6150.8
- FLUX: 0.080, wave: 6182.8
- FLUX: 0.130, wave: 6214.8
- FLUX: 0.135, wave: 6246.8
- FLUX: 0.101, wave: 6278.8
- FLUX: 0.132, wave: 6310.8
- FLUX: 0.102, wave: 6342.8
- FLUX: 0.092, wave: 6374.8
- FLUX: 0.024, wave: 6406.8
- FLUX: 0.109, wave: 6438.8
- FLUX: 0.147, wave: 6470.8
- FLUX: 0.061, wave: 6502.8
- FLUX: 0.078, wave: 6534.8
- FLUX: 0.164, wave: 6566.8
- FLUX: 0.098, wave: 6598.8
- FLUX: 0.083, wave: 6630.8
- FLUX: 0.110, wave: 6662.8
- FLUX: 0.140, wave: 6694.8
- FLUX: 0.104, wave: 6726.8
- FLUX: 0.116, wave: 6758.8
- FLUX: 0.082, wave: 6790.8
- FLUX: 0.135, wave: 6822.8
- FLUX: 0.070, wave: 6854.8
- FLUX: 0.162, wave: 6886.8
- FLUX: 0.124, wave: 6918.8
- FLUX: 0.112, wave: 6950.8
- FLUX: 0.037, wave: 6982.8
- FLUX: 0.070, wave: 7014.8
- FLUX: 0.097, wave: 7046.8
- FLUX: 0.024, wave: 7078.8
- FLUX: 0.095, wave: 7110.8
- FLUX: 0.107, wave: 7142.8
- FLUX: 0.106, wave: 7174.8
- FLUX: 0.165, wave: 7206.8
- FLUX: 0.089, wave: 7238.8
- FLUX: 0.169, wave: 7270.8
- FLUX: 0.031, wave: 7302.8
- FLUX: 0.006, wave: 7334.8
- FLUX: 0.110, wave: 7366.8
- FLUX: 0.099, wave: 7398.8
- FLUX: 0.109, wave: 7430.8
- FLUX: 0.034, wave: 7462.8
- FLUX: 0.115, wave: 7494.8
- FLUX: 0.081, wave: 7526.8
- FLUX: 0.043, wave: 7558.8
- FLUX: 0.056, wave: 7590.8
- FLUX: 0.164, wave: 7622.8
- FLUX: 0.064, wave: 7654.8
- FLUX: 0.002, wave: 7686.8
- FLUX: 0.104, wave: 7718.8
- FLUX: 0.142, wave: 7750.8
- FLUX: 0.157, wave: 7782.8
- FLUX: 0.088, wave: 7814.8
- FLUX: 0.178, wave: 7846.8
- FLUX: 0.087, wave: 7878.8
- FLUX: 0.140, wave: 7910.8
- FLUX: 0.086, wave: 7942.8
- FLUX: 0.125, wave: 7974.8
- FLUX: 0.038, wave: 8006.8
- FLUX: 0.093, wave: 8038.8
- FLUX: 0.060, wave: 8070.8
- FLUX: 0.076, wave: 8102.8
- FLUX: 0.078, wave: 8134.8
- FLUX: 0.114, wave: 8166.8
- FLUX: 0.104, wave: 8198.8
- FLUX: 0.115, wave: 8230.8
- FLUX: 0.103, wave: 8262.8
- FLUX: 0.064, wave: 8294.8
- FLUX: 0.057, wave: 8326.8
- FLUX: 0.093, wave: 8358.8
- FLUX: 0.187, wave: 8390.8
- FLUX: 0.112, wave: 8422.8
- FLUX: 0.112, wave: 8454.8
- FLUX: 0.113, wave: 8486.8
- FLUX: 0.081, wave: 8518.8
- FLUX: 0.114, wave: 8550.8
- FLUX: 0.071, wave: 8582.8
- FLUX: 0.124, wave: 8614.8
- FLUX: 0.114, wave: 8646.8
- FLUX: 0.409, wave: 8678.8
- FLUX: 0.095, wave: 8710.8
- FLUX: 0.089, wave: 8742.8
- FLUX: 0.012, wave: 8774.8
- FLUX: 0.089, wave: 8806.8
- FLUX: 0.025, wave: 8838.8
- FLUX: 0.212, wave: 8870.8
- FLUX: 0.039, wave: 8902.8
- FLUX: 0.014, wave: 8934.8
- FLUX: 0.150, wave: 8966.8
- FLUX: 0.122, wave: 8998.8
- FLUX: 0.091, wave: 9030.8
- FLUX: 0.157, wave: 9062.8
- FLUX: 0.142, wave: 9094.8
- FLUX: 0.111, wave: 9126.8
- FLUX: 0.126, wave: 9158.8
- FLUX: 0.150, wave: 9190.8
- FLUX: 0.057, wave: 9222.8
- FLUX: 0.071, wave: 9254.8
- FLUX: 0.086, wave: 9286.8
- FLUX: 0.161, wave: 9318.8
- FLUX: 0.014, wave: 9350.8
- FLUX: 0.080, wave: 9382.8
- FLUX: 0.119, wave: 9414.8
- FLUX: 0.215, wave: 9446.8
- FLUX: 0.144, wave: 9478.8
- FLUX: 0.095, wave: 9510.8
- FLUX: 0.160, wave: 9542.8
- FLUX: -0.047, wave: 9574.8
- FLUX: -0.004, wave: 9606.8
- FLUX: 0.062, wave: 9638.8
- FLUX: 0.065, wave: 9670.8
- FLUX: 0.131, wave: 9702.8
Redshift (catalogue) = 1.33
